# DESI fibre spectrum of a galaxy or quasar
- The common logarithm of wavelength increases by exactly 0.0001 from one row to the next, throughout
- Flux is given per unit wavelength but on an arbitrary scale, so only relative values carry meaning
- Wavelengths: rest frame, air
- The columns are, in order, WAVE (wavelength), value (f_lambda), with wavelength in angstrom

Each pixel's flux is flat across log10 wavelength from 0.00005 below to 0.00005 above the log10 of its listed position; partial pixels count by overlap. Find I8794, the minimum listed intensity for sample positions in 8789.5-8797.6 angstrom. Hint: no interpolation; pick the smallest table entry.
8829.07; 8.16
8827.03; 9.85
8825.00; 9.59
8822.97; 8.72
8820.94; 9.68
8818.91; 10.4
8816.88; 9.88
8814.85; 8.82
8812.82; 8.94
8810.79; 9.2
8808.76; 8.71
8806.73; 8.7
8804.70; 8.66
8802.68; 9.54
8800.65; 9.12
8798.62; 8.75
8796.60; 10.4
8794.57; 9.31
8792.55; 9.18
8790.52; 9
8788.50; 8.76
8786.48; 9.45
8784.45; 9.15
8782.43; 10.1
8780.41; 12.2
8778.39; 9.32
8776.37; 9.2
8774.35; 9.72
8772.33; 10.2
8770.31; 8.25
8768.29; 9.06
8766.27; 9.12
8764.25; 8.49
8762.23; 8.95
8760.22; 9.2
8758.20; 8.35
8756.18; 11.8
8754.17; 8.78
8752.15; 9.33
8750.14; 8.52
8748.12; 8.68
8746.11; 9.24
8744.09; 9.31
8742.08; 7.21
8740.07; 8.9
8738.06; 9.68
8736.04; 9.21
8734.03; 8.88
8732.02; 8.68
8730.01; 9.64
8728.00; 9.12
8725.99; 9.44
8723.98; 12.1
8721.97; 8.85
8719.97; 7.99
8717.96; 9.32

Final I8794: 9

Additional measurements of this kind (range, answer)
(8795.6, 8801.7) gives 8.75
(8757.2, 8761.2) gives 8.35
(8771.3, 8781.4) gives 9.2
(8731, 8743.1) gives 7.21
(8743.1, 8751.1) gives 8.52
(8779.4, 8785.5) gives 9.15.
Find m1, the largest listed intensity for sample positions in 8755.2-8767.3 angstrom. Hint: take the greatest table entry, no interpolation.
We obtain 11.8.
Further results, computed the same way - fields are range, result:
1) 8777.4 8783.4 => 12.2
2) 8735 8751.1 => 9.68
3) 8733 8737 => 9.21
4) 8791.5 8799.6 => 10.4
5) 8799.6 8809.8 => 9.54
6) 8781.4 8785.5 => 10.1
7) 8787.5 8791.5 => 9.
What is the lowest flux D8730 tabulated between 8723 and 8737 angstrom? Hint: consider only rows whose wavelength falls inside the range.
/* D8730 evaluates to 8.68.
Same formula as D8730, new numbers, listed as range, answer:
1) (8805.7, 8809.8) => 8.7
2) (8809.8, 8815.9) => 8.82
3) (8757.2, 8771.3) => 8.25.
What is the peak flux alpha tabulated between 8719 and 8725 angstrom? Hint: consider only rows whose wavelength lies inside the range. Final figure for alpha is 12.1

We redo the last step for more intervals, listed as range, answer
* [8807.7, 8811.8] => 9.2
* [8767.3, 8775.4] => 10.2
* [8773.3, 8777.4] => 9.72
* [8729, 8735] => 9.64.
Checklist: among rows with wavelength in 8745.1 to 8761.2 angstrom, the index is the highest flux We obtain 11.8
